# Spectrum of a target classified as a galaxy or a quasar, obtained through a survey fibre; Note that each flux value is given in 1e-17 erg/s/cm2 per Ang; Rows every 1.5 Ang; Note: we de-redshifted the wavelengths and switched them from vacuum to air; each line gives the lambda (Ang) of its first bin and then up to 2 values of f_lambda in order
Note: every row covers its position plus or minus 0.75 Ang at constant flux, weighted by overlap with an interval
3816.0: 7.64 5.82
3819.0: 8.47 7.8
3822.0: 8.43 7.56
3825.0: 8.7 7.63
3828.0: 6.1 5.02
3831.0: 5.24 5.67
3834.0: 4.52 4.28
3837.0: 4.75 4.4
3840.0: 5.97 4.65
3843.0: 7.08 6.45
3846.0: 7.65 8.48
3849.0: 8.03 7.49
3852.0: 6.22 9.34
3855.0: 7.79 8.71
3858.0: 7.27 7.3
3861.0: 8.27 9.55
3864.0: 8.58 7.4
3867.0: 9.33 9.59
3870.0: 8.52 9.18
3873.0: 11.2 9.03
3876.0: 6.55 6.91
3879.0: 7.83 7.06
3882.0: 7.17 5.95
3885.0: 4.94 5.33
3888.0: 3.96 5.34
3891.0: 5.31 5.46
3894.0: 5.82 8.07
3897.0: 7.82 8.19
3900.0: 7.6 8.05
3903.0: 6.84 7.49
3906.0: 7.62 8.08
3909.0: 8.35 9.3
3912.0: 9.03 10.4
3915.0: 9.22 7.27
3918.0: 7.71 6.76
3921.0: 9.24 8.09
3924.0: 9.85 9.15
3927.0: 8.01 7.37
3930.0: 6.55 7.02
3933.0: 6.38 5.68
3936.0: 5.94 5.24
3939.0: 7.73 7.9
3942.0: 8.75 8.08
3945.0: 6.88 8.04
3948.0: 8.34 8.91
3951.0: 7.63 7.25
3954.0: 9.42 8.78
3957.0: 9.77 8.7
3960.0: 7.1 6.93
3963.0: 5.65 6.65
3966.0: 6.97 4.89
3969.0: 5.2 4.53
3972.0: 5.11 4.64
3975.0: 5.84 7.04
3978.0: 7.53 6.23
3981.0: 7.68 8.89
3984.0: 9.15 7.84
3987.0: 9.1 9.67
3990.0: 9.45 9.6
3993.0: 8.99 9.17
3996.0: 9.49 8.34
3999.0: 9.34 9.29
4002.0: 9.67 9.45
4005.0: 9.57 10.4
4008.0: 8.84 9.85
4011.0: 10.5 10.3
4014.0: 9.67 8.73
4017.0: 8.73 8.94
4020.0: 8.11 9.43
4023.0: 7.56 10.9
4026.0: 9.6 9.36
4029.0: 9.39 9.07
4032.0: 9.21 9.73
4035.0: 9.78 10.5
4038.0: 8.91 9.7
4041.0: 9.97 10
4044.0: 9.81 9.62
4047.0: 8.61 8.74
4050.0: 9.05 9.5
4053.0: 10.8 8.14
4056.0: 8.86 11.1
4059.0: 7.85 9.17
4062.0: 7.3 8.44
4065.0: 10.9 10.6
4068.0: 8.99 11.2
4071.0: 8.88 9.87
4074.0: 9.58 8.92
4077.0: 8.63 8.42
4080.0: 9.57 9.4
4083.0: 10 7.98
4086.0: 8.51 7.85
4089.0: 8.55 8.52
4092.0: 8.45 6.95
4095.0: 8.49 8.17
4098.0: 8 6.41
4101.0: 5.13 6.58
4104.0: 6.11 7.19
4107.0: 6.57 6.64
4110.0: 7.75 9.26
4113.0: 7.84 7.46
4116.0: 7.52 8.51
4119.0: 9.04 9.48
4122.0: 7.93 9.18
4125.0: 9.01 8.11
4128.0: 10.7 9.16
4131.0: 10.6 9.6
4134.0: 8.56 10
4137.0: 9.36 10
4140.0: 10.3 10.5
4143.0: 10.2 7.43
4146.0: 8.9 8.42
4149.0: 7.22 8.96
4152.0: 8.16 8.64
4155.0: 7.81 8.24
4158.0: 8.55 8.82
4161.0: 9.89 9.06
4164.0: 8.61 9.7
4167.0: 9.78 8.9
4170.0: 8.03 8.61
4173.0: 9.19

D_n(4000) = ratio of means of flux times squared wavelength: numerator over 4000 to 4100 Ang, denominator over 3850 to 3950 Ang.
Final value 1.3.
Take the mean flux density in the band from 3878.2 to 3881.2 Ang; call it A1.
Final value 7.44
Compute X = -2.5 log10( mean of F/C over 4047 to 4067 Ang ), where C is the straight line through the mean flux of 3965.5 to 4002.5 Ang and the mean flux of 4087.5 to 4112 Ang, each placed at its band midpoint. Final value -0.22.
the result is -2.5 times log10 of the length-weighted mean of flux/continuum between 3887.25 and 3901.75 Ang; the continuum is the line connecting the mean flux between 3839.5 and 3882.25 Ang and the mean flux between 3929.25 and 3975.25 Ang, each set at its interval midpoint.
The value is 0.162 mag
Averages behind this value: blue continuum 7.9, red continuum 7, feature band 6.51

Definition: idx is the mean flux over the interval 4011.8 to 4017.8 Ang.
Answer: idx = 9.35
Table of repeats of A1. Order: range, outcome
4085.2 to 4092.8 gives 8.36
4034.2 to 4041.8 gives 9.77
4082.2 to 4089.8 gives 8.58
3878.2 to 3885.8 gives 6.58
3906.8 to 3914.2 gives 9.03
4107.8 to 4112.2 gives 7.88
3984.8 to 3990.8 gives 9.03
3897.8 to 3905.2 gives 7.63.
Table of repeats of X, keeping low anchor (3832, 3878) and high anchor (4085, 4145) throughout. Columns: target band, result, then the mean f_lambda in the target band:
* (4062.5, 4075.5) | -0.18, 9.71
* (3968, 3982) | 0.29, 6.01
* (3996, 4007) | -0.18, 9.42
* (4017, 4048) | -0.16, 9.39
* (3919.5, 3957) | -0.01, 7.78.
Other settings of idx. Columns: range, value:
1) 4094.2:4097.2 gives 8.31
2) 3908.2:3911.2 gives 8.8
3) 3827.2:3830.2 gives 5.6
